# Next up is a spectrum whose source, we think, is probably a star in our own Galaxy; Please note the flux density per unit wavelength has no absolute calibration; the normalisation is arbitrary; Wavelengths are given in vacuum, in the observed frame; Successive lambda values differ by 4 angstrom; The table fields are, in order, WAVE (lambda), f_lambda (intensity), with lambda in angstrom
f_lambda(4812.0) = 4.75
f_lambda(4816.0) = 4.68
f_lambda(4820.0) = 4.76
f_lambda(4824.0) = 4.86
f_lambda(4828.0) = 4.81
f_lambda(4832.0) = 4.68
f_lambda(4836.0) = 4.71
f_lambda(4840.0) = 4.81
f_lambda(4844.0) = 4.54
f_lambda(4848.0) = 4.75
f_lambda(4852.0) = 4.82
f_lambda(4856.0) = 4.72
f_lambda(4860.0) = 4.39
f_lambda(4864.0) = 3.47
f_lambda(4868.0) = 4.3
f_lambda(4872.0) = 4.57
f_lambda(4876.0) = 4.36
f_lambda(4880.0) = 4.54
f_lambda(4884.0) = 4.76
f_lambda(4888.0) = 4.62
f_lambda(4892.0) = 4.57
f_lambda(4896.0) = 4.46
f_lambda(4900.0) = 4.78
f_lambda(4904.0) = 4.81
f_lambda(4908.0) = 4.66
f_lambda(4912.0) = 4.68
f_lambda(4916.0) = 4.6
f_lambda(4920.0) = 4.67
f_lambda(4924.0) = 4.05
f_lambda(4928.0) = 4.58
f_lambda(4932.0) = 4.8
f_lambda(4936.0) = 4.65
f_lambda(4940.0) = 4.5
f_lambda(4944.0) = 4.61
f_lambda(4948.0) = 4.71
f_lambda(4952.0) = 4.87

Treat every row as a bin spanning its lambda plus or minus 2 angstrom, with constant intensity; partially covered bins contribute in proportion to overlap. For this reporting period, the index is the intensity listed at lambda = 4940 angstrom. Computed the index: 4.5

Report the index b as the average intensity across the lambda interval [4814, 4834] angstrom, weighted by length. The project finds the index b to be 4.76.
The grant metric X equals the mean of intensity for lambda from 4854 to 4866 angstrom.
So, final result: 4.19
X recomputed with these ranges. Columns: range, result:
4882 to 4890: 4.69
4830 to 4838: 4.7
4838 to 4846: 4.67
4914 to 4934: 4.54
